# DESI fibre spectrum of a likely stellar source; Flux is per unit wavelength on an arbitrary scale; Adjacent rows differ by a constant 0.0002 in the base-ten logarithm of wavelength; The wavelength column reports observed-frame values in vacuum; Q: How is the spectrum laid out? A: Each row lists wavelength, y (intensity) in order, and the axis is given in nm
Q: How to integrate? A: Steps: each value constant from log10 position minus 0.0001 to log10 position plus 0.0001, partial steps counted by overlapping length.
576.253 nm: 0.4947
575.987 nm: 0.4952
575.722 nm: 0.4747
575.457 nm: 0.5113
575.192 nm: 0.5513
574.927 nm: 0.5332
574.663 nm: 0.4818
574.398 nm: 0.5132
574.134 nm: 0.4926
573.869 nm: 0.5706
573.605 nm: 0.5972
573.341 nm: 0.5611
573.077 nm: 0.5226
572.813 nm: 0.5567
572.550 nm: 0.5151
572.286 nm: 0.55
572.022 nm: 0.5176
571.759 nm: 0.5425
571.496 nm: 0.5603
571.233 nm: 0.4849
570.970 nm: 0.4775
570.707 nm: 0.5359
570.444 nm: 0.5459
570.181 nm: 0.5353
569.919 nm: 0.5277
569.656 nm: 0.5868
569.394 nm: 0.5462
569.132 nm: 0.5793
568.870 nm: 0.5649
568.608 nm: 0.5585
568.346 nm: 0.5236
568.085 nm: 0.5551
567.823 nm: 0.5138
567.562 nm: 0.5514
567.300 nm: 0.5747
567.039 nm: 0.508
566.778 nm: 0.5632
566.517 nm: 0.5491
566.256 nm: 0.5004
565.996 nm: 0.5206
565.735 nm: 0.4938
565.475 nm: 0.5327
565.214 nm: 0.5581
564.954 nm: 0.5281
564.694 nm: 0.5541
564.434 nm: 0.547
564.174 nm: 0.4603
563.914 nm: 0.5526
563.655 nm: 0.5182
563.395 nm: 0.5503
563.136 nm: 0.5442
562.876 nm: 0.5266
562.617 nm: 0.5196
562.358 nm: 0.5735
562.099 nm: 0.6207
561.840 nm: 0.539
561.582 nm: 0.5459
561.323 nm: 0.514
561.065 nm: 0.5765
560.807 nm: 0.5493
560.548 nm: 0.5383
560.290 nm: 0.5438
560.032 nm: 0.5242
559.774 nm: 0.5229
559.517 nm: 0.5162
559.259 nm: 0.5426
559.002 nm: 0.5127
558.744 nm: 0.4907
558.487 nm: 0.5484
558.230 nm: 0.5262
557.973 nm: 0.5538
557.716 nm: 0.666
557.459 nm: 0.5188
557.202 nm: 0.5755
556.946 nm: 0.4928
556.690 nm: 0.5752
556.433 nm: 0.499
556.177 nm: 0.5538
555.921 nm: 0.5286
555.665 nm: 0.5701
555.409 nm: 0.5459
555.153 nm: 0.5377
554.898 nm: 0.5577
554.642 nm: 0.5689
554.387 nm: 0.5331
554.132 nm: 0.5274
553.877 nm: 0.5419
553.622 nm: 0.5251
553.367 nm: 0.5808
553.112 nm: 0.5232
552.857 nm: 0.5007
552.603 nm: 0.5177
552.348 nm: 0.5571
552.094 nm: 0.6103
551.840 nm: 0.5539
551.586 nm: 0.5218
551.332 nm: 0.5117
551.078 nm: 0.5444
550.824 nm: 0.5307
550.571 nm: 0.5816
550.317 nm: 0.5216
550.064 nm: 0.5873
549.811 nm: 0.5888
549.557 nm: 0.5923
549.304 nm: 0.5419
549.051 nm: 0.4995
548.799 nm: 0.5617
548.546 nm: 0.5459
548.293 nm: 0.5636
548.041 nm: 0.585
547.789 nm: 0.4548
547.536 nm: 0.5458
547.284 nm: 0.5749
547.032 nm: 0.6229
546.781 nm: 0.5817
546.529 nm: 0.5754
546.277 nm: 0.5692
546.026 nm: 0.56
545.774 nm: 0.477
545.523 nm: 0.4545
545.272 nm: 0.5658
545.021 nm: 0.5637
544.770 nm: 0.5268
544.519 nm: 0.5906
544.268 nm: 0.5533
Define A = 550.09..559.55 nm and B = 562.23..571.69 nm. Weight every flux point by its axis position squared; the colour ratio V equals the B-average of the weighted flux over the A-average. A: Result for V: 1.0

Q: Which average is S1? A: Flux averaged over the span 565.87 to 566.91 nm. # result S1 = 0.534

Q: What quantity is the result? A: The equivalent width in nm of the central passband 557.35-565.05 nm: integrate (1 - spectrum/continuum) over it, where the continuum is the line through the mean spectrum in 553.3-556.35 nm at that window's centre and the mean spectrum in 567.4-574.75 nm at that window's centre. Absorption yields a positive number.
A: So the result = 0.03 nm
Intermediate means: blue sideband 0.546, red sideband 0.539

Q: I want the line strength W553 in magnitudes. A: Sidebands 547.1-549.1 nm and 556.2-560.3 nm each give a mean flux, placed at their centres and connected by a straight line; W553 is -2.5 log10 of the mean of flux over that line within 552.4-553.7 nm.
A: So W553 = 0.02 mag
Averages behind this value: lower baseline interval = 0.545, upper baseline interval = 0.538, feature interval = 0.531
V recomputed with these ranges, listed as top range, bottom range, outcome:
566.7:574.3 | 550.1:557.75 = 1.05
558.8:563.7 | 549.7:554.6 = 1.02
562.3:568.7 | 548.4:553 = 1.03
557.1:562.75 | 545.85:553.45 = 1.03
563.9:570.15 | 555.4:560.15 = 1.03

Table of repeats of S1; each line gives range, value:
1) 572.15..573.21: 0.536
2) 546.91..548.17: 0.556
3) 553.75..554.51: 0.534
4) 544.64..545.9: 0.518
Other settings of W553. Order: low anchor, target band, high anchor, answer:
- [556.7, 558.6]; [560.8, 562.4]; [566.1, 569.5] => -0.016 mag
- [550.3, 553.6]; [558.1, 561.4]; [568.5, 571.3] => 0.021 mag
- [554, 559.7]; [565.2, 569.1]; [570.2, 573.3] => -0.010 mag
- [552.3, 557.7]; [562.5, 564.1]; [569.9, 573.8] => 0.013 mag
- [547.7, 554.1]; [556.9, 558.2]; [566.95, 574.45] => -0.037 mag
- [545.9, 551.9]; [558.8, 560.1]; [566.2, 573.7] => 0.054 mag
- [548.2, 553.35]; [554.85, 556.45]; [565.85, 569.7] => 0.007 mag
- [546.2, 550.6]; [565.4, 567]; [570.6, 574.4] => 0.031 mag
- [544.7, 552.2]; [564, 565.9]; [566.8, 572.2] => 0.035 mag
